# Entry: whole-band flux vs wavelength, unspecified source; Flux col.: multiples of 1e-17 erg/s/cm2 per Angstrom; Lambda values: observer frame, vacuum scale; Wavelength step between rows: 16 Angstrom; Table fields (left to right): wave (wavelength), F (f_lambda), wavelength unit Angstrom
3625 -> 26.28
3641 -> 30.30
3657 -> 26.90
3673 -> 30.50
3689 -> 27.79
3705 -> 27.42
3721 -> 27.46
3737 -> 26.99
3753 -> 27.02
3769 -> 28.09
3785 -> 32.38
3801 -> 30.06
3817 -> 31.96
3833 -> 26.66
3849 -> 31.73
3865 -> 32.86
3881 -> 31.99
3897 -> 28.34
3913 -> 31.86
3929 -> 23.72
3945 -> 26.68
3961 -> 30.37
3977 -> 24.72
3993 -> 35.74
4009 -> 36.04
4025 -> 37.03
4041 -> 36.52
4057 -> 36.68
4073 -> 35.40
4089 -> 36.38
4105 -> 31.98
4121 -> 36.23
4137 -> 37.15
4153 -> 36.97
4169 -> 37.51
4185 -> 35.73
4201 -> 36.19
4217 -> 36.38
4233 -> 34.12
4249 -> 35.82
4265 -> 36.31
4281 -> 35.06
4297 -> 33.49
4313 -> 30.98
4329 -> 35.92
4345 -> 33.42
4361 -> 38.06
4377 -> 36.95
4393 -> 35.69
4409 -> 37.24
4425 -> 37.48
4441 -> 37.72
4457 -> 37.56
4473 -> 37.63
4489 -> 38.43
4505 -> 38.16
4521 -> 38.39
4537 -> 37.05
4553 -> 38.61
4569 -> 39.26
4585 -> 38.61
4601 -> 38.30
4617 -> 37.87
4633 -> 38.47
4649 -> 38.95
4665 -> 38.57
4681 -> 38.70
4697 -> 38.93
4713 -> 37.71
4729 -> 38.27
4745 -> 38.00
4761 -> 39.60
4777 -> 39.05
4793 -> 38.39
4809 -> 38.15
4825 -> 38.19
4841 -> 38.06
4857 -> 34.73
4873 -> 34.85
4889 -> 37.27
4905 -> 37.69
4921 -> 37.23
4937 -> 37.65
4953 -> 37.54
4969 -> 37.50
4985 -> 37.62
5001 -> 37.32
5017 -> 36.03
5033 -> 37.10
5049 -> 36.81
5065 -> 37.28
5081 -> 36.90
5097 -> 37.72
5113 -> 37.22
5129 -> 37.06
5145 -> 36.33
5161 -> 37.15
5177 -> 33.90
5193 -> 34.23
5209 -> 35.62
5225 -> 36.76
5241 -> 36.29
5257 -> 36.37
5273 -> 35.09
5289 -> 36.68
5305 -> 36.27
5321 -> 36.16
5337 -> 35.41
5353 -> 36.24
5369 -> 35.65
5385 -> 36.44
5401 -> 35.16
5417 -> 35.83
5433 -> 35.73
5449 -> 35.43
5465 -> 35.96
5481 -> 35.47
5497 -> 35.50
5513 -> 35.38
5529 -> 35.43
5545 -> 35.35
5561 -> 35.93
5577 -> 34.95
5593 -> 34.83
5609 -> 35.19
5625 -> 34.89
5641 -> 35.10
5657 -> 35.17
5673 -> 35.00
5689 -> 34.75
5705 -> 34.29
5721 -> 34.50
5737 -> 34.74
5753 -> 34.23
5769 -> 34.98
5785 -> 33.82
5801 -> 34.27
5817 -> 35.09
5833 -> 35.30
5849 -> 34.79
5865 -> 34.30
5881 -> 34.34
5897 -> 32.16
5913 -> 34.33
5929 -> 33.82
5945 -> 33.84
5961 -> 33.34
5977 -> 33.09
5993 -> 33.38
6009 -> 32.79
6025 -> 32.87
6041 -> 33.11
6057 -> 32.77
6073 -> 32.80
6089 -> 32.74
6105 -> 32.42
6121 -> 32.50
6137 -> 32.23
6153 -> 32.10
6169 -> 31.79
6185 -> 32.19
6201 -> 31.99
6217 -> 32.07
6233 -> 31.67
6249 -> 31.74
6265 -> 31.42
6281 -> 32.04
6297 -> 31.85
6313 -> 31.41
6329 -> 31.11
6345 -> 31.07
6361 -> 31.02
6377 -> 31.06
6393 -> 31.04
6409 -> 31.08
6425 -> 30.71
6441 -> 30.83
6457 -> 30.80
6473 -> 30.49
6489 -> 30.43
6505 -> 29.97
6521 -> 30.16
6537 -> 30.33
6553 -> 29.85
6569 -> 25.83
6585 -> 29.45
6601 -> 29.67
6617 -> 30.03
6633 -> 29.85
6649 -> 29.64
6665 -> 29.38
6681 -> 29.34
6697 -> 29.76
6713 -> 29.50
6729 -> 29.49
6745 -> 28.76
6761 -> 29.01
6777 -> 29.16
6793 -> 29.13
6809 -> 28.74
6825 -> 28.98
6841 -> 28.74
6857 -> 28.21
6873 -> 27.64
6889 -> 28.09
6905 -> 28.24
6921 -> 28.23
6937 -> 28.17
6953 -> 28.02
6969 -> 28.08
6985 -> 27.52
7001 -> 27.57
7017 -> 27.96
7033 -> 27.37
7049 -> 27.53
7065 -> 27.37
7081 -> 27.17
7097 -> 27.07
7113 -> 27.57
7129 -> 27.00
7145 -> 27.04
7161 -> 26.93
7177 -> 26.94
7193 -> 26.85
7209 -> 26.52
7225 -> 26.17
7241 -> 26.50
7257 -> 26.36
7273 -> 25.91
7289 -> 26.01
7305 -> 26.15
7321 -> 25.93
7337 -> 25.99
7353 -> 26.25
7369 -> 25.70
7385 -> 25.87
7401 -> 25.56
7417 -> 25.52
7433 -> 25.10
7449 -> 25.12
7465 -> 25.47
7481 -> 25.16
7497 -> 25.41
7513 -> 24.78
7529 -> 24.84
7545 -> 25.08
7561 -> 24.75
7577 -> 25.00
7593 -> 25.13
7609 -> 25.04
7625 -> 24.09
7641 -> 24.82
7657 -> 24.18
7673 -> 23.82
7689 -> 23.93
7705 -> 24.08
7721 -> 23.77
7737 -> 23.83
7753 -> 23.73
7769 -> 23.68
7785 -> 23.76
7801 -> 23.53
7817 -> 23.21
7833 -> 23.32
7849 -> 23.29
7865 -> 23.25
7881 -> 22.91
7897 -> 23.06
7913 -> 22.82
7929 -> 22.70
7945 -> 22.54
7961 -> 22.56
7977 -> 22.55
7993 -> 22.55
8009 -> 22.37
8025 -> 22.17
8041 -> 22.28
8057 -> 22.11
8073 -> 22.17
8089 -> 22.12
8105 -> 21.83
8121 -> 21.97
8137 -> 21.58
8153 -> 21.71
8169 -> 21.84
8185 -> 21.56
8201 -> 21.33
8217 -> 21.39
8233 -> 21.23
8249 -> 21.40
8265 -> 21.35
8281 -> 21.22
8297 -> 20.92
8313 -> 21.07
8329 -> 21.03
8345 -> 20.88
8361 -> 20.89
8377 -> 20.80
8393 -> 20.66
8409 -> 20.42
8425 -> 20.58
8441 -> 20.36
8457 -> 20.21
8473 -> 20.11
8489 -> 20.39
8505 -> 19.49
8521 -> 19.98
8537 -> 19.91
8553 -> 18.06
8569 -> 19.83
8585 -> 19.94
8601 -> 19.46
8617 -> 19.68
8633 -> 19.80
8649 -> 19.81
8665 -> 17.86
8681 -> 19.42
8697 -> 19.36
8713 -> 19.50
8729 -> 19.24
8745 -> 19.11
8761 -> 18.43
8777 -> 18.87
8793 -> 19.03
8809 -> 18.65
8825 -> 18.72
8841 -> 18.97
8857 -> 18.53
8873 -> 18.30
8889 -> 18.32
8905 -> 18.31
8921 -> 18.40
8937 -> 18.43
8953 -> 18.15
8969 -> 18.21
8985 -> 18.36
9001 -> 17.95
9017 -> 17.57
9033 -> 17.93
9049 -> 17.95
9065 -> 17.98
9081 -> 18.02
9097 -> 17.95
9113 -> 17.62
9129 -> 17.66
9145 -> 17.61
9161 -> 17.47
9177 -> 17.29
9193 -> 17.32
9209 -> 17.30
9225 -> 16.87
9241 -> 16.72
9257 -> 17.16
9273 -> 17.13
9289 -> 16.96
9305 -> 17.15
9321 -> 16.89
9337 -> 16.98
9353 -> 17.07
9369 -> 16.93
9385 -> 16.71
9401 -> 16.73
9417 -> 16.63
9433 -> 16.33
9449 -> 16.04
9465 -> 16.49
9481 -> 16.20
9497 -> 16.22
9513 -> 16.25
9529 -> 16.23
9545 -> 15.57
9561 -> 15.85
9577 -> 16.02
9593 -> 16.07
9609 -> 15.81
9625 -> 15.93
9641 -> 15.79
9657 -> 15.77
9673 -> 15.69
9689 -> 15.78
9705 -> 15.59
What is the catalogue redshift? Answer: 0.000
